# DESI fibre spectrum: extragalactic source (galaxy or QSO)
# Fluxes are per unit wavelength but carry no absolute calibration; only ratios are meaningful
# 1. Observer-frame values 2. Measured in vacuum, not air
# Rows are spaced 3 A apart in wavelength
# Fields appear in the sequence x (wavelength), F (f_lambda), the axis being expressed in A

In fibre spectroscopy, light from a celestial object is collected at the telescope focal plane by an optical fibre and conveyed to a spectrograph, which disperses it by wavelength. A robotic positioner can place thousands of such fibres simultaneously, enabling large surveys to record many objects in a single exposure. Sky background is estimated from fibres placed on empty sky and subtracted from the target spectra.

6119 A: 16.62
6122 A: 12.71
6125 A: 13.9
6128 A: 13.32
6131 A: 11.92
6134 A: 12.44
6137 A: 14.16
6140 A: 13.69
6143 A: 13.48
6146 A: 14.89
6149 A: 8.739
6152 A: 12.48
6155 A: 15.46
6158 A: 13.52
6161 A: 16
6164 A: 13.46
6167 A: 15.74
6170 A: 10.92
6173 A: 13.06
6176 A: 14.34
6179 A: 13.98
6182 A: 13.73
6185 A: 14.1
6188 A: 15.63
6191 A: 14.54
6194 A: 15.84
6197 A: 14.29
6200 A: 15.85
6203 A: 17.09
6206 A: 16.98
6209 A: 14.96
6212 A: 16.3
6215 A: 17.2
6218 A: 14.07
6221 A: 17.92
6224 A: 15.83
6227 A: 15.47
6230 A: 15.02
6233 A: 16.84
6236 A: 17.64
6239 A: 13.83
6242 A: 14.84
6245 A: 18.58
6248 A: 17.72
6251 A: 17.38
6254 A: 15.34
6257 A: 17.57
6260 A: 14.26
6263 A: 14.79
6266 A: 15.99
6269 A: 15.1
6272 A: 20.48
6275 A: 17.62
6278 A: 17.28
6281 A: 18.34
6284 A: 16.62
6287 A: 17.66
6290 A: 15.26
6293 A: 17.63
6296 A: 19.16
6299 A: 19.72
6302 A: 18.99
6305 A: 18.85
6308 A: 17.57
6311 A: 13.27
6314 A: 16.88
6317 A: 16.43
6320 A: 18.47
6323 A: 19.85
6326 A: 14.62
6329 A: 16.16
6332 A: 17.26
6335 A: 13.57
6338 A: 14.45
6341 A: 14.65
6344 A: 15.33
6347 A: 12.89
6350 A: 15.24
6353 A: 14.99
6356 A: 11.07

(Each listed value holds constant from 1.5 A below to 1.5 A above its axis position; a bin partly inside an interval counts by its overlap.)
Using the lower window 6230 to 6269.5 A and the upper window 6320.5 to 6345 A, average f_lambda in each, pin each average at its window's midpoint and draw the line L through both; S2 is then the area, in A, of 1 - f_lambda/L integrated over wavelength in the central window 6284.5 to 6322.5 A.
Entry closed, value -3.8 A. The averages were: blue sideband 16.1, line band 17.5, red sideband 15.9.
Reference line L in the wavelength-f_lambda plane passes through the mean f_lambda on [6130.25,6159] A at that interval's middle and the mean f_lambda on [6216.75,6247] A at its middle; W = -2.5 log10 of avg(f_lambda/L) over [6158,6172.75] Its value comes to -0.008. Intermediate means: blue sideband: 13.1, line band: 13.9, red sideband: 16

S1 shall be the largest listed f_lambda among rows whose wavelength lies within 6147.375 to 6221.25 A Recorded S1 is 17.92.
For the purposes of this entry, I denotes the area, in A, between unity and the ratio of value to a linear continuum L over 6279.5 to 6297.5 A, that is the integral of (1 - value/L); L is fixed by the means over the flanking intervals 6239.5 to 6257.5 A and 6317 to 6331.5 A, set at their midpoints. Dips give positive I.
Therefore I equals -0.52 A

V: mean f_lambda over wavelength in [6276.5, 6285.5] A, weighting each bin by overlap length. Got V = 17.4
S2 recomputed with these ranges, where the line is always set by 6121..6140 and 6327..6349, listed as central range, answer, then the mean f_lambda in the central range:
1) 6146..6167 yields -0.3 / 13.6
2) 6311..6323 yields -1.9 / 17.1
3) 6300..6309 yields -2.4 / 18.6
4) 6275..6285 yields -2.1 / 17.5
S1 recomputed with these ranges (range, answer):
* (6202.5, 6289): 20.48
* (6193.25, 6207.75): 17.09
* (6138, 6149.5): 14.89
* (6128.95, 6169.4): 16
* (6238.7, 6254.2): 18.58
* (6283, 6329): 19.85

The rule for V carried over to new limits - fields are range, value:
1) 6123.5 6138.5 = 13.1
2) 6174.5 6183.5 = 14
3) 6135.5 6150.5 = 13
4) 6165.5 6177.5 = 13.5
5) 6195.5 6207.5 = 16.1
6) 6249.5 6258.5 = 16.8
